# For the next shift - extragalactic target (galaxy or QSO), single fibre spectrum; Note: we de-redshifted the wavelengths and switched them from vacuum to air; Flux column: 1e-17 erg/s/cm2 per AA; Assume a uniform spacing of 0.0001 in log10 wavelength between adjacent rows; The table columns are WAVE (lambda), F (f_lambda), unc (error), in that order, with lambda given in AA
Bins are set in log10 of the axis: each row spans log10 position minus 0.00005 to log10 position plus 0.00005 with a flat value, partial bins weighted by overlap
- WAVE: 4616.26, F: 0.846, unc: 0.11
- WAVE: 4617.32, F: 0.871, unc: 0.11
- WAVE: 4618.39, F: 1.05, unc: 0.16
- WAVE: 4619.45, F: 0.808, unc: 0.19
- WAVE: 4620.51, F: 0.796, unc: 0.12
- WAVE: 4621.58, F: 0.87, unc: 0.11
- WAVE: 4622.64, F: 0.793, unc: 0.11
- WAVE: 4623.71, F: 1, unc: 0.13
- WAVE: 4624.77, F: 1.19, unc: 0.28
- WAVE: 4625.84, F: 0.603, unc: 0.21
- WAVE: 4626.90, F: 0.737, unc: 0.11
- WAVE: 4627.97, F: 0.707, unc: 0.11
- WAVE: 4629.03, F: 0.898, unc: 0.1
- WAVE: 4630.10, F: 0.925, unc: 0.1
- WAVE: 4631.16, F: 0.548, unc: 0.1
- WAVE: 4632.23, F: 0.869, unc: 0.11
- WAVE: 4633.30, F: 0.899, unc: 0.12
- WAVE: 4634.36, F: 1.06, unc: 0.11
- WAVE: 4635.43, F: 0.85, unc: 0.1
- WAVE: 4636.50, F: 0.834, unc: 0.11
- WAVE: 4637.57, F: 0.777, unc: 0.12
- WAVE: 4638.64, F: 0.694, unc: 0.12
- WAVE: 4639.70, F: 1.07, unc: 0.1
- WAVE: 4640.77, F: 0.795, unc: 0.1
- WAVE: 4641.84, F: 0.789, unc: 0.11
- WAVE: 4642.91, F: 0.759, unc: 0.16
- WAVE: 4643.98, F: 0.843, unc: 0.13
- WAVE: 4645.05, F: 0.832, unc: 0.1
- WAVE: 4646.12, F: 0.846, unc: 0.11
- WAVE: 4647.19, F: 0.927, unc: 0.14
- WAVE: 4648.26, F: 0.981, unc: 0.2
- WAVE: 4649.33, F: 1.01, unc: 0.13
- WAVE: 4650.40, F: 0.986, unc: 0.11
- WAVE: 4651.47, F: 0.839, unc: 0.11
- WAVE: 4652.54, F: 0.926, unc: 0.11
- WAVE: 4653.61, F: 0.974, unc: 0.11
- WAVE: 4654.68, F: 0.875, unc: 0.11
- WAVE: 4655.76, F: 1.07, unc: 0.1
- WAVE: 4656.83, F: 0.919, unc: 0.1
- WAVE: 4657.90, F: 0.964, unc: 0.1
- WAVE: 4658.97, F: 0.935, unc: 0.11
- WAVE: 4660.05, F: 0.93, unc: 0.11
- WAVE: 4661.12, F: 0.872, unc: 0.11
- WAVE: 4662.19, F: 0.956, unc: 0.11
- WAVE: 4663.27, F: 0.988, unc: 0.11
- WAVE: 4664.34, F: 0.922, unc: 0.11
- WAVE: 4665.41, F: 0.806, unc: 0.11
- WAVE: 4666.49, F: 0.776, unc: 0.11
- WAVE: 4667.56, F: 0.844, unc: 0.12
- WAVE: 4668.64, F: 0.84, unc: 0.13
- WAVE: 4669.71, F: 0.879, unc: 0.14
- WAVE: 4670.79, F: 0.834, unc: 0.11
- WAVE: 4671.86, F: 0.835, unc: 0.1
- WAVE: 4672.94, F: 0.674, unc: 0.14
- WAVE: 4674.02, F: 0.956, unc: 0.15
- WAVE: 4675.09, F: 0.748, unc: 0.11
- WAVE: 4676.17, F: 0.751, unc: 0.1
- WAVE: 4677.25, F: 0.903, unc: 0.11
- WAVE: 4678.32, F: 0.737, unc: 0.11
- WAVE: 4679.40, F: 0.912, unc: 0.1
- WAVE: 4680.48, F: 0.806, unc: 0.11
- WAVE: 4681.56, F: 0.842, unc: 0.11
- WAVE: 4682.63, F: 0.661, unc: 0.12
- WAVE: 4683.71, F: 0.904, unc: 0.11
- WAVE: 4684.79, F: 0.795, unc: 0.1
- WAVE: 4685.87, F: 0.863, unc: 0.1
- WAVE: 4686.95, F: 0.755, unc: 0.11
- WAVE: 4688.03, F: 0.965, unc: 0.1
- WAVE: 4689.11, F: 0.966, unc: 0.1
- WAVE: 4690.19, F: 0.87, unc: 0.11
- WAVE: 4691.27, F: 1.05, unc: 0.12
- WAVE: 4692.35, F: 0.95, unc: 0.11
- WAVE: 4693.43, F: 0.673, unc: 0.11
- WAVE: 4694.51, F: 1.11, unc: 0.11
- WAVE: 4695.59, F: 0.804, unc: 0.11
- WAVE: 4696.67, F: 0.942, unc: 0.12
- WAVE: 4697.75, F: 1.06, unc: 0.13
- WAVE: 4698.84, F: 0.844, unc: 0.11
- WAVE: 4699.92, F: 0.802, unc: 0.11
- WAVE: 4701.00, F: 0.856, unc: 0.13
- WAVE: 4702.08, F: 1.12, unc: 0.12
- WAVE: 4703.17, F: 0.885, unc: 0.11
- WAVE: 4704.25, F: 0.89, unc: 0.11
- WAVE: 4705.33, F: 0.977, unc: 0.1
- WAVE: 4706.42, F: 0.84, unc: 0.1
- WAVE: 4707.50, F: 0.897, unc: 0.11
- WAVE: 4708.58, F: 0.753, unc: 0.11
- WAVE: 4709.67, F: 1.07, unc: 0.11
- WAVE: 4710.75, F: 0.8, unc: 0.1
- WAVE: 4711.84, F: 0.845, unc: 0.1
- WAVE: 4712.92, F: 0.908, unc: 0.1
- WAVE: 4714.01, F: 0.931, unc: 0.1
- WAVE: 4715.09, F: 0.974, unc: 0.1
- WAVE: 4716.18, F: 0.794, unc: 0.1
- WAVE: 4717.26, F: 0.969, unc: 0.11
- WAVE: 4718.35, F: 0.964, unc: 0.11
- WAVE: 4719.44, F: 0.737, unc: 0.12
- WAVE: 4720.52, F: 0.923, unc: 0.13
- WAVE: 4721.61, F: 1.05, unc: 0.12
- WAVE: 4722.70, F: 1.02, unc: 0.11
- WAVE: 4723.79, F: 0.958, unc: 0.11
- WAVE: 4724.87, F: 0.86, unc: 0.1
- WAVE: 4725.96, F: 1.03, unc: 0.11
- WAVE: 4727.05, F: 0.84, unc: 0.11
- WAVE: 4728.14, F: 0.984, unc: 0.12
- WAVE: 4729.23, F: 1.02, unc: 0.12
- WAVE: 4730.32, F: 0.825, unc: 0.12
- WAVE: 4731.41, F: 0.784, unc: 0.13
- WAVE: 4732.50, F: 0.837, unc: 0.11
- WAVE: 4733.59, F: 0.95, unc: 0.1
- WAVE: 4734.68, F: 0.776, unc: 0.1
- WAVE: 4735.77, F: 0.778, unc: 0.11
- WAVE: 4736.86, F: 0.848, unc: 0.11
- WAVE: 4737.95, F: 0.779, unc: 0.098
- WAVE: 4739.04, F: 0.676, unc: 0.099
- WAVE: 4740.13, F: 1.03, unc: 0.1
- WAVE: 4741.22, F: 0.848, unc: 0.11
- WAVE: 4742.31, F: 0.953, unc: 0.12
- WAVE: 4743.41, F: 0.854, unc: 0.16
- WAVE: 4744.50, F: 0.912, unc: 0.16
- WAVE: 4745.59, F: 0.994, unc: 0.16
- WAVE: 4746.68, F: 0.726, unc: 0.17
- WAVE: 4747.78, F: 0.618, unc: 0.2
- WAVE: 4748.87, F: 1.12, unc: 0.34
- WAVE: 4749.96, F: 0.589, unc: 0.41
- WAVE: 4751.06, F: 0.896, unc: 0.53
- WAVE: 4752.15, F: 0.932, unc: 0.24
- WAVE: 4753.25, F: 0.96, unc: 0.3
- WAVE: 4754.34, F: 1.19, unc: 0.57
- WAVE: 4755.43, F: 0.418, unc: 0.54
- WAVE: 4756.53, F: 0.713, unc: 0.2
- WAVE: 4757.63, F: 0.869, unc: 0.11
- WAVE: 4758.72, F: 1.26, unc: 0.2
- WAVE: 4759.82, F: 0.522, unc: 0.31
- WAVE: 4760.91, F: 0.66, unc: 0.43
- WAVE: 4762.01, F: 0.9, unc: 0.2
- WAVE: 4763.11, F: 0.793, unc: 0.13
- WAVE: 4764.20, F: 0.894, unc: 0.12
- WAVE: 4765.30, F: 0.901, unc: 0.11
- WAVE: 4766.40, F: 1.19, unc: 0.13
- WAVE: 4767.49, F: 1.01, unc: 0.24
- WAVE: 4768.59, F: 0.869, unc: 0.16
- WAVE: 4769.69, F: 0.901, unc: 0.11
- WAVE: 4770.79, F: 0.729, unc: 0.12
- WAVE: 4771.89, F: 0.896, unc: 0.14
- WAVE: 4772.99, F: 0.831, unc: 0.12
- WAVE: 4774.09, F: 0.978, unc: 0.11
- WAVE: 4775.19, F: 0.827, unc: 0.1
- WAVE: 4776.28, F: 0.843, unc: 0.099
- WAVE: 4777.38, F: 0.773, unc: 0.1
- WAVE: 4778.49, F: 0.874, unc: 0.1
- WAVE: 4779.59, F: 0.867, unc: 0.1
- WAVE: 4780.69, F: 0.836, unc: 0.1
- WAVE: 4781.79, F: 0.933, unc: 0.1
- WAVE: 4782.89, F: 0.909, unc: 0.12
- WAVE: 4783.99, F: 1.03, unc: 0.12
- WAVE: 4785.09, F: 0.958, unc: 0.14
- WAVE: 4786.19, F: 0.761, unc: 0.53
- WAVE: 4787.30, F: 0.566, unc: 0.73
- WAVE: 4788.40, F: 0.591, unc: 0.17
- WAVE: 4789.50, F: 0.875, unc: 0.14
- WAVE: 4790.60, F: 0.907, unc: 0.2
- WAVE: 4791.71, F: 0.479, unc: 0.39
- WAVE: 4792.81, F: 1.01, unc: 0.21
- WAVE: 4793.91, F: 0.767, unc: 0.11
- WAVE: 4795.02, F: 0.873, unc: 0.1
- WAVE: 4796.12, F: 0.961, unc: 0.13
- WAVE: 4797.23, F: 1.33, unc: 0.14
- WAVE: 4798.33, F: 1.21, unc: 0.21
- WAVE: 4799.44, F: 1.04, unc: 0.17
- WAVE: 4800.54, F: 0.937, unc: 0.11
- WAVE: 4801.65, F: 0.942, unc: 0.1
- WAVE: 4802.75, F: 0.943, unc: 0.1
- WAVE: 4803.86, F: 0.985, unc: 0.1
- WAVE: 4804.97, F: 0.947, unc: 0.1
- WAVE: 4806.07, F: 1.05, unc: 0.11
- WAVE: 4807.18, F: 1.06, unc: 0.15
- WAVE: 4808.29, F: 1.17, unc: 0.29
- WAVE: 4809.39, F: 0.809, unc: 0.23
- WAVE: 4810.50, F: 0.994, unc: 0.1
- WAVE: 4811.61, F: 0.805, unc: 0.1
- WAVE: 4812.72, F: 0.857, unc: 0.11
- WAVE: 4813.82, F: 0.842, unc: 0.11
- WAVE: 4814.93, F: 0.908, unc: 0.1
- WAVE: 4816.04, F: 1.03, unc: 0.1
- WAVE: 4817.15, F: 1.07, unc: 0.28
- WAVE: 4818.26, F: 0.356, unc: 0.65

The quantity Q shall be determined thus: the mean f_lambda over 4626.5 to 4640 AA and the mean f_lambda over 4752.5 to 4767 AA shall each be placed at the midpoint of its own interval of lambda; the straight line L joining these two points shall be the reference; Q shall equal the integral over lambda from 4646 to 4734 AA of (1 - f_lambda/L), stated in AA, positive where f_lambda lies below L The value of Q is -4.76 AA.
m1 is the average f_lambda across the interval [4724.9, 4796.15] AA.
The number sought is 0.856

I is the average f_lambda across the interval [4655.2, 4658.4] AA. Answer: 0.983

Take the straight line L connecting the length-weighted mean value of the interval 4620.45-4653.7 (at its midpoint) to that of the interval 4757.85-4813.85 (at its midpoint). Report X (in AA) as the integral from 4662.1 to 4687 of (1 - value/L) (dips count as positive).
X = 1.1 AA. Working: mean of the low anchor 0.863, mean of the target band 0.832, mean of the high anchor 0.901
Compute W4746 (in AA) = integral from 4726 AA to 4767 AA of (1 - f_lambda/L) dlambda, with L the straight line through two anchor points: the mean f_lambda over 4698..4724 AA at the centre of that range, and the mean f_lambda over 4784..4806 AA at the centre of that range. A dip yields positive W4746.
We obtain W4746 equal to 2.0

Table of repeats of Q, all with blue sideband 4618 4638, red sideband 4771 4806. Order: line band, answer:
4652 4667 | -1.1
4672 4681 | 0.6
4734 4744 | 0.5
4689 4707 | -1.0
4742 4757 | 0.6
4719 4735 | -0.6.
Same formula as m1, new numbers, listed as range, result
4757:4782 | 0.875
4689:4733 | 0.912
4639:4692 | 0.877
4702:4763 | 0.877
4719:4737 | 0.897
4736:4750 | 0.85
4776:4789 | 0.828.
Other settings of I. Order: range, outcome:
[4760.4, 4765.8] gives 0.83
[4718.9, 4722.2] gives 0.905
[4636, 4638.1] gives 0.804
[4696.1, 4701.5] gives 0.9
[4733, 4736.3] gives 0.835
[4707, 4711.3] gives 0.879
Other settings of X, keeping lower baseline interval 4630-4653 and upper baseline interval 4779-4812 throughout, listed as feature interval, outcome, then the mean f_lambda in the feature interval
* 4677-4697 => 0.3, 0.868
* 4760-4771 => 0.4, 0.878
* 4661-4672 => 0.1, 0.87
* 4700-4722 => -0.4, 0.906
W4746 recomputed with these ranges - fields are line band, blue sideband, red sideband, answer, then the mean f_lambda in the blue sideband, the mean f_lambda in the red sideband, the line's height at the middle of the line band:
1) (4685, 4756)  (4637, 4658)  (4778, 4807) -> 0.91 AA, 0.892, 0.909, 0.901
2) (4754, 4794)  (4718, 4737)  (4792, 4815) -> 4.08 AA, 0.899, 0.969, 0.942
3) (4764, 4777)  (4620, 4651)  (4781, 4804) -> -0.11 AA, 0.858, 0.903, 0.897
